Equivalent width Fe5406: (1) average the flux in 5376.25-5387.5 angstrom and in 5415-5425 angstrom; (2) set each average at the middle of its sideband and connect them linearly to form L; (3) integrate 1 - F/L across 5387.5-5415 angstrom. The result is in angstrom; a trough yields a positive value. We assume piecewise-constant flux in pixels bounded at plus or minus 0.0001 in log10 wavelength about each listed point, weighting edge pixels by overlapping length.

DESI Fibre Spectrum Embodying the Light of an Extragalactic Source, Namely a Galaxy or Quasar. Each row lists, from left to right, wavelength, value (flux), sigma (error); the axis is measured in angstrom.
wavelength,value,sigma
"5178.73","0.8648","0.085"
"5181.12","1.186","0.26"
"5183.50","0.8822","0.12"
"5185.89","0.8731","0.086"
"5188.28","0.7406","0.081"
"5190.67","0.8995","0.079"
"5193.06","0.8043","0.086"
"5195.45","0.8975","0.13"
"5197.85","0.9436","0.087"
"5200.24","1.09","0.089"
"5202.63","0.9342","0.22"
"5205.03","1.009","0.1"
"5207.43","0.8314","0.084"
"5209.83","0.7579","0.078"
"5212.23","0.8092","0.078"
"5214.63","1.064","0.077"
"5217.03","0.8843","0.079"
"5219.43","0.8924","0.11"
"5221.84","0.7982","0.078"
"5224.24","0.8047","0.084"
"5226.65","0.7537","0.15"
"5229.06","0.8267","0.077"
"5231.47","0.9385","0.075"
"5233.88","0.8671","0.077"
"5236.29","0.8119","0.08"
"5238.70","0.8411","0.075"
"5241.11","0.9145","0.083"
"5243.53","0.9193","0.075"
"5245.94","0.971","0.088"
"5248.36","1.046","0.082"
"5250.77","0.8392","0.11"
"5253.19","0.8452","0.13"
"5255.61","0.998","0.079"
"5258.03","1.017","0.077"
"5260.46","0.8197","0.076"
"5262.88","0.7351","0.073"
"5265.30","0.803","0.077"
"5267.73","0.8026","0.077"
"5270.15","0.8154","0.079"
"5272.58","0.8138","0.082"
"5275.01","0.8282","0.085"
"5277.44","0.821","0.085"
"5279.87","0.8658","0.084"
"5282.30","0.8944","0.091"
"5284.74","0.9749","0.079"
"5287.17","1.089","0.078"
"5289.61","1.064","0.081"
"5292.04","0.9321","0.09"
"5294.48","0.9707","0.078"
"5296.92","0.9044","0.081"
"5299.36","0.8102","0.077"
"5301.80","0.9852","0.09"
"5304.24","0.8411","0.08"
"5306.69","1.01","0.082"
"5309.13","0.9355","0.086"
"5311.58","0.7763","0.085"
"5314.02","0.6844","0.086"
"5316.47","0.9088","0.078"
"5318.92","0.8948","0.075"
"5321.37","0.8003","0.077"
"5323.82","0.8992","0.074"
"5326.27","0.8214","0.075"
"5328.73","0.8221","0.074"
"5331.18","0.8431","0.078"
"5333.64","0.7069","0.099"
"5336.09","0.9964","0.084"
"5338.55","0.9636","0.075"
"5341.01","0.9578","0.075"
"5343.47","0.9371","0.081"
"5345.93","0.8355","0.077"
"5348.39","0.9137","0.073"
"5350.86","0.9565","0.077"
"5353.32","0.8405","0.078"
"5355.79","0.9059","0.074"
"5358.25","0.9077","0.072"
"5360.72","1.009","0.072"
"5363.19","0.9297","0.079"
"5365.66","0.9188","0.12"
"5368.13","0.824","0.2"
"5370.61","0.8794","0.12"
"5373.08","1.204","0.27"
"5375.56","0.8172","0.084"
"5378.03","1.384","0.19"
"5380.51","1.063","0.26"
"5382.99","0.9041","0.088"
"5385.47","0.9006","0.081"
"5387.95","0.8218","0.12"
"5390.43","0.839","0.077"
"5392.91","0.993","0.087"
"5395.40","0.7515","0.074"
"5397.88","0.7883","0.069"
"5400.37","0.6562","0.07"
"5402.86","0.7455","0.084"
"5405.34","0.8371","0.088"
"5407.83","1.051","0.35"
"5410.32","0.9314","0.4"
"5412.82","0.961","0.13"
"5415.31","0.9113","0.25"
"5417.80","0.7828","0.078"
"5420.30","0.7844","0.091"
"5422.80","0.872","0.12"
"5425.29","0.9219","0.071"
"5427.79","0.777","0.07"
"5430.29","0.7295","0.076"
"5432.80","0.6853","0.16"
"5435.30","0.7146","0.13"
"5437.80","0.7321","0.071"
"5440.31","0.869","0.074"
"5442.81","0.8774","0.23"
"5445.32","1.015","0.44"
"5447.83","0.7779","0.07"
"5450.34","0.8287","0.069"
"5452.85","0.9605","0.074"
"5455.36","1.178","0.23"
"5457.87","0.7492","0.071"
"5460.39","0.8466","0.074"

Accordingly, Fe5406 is 2.2 angstrom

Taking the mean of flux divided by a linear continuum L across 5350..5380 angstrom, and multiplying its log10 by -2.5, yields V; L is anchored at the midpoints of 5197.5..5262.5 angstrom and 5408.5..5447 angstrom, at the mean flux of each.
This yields -0.13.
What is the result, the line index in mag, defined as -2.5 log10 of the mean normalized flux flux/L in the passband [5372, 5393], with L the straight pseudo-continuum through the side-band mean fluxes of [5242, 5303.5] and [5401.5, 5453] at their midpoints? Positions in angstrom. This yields -0.15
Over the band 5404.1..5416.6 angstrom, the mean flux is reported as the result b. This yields 0.938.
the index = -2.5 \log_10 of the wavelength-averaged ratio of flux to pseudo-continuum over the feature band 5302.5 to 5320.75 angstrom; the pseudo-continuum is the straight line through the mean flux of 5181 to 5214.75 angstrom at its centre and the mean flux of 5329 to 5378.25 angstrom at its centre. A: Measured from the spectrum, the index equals 0.06 mag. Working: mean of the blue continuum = 0.901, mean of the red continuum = 0.925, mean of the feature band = 0.866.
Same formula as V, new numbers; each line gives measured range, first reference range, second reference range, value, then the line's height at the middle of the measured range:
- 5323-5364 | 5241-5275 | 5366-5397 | 0.03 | 0.925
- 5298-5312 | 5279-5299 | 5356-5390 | 0.07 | 0.958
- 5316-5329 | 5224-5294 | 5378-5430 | 0.03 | 0.881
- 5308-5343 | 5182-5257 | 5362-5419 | 0.05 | 0.901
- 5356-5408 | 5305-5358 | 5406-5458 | -0.05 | 0.871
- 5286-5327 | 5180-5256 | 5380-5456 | -0.03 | 0.877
